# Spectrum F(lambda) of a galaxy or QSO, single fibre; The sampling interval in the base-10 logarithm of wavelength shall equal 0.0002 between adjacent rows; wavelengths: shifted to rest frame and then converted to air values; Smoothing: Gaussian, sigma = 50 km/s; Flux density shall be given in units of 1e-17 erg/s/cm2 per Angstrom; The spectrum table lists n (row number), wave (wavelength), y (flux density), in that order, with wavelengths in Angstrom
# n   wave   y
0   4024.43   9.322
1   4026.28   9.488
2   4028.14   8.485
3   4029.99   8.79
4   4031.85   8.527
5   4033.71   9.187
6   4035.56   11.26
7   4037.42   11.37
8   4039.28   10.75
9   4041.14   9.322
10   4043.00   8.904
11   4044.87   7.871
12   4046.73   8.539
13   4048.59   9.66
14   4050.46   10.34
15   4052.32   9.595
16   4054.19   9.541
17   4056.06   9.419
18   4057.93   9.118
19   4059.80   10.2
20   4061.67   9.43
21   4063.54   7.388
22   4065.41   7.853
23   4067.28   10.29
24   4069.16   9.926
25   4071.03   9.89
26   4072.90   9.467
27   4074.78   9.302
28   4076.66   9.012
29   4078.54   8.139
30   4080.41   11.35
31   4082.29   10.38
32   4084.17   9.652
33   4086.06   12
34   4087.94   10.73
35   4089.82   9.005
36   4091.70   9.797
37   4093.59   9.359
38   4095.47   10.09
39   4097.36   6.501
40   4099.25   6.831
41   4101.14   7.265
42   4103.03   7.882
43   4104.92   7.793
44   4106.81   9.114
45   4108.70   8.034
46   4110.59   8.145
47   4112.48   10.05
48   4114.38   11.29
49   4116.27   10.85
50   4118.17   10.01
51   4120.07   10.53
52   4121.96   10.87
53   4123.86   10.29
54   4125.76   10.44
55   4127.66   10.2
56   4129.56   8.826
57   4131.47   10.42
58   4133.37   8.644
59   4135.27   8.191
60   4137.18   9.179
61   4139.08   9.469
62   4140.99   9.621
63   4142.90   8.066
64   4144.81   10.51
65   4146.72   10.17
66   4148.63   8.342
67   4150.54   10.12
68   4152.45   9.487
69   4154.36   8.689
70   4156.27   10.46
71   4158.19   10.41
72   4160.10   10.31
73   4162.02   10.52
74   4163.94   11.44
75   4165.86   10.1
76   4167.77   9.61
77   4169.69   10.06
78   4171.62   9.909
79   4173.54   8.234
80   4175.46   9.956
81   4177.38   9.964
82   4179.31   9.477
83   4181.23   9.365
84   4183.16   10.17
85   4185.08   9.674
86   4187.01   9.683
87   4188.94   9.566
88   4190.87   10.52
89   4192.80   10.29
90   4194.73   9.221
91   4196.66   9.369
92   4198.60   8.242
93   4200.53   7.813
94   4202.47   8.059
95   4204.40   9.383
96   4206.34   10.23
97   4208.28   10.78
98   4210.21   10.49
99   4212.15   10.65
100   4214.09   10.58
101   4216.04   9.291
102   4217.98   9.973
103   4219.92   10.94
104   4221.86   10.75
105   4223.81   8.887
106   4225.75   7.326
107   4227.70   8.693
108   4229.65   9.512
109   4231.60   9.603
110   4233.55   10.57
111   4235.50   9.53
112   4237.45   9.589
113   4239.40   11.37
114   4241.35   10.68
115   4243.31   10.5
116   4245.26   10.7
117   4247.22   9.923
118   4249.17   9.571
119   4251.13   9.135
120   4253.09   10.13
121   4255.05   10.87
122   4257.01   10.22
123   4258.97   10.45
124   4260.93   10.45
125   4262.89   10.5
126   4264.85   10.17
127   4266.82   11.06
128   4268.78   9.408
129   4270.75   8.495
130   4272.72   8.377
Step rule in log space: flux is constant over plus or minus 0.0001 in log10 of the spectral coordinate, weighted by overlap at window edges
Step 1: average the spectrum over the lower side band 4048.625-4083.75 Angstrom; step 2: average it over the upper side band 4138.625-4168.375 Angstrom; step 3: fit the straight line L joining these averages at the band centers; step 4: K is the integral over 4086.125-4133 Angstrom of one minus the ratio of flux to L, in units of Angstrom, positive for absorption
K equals 1.34 Angstrom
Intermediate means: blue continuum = 9.49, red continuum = 9.84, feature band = 9.39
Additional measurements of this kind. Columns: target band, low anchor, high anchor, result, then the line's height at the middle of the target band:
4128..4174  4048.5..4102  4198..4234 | -0.8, 9.47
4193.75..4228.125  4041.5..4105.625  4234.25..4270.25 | 1.7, 9.98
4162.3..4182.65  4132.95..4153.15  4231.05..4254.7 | -0.7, 9.52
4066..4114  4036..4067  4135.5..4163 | 1.3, 9.48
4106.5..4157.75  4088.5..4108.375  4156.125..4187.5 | -3.1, 9.11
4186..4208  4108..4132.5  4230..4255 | 1.6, 10.1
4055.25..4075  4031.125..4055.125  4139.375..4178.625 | 0.7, 9.65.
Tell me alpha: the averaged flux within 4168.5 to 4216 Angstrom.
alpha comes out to 9.64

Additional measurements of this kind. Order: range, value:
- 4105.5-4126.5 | 9.93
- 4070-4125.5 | 9.45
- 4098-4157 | 9.33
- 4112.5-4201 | 9.76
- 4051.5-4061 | 9.56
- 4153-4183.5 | 9.91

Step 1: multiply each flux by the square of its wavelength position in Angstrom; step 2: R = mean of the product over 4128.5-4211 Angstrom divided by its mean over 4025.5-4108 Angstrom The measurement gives 1.1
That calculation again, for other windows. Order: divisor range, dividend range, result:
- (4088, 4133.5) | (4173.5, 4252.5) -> 1.10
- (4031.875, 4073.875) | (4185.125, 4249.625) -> 1.11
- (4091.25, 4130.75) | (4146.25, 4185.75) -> 1.09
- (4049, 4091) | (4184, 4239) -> 1.07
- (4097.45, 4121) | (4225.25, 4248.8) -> 1.18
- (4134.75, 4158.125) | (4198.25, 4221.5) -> 1.07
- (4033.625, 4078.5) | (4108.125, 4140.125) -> 1.07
